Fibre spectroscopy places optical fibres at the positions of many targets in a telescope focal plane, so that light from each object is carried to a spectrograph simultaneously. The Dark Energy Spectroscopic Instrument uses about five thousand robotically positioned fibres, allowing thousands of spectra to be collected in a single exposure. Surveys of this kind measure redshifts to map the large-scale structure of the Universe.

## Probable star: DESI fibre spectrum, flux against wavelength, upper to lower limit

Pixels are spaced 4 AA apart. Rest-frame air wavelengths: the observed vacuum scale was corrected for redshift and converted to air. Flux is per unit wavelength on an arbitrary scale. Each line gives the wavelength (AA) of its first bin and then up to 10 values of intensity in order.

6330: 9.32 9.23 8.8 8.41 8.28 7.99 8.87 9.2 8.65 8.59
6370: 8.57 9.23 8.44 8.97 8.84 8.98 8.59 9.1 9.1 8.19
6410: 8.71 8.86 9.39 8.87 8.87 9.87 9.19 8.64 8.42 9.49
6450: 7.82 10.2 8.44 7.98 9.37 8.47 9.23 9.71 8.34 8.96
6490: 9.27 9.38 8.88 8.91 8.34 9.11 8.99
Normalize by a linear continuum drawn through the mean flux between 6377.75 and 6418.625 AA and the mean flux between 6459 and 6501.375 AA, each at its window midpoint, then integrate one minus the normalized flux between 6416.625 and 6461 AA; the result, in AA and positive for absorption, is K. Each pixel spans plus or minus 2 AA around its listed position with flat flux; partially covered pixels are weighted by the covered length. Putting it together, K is -0.5 AA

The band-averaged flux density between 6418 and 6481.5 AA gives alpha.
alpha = 8.97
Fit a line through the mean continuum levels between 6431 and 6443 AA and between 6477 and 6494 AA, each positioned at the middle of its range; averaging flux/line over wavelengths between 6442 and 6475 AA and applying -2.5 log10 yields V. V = 0.01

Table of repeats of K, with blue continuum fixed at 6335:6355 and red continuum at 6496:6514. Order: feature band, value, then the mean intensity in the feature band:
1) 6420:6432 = -0.8 AA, 9.2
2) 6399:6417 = -0.3 AA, 8.77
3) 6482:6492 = -0.2 AA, 8.96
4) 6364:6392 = -0.8 AA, 8.8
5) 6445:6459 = -0.4 AA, 8.99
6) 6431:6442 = -0.3 AA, 8.91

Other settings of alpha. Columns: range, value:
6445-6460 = 8.95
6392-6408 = 8.74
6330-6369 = 8.7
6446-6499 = 8.95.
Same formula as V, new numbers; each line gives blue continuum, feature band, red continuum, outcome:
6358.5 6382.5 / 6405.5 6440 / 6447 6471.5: -0.03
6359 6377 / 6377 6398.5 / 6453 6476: 0.00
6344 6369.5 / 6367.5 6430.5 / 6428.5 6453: -0.01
